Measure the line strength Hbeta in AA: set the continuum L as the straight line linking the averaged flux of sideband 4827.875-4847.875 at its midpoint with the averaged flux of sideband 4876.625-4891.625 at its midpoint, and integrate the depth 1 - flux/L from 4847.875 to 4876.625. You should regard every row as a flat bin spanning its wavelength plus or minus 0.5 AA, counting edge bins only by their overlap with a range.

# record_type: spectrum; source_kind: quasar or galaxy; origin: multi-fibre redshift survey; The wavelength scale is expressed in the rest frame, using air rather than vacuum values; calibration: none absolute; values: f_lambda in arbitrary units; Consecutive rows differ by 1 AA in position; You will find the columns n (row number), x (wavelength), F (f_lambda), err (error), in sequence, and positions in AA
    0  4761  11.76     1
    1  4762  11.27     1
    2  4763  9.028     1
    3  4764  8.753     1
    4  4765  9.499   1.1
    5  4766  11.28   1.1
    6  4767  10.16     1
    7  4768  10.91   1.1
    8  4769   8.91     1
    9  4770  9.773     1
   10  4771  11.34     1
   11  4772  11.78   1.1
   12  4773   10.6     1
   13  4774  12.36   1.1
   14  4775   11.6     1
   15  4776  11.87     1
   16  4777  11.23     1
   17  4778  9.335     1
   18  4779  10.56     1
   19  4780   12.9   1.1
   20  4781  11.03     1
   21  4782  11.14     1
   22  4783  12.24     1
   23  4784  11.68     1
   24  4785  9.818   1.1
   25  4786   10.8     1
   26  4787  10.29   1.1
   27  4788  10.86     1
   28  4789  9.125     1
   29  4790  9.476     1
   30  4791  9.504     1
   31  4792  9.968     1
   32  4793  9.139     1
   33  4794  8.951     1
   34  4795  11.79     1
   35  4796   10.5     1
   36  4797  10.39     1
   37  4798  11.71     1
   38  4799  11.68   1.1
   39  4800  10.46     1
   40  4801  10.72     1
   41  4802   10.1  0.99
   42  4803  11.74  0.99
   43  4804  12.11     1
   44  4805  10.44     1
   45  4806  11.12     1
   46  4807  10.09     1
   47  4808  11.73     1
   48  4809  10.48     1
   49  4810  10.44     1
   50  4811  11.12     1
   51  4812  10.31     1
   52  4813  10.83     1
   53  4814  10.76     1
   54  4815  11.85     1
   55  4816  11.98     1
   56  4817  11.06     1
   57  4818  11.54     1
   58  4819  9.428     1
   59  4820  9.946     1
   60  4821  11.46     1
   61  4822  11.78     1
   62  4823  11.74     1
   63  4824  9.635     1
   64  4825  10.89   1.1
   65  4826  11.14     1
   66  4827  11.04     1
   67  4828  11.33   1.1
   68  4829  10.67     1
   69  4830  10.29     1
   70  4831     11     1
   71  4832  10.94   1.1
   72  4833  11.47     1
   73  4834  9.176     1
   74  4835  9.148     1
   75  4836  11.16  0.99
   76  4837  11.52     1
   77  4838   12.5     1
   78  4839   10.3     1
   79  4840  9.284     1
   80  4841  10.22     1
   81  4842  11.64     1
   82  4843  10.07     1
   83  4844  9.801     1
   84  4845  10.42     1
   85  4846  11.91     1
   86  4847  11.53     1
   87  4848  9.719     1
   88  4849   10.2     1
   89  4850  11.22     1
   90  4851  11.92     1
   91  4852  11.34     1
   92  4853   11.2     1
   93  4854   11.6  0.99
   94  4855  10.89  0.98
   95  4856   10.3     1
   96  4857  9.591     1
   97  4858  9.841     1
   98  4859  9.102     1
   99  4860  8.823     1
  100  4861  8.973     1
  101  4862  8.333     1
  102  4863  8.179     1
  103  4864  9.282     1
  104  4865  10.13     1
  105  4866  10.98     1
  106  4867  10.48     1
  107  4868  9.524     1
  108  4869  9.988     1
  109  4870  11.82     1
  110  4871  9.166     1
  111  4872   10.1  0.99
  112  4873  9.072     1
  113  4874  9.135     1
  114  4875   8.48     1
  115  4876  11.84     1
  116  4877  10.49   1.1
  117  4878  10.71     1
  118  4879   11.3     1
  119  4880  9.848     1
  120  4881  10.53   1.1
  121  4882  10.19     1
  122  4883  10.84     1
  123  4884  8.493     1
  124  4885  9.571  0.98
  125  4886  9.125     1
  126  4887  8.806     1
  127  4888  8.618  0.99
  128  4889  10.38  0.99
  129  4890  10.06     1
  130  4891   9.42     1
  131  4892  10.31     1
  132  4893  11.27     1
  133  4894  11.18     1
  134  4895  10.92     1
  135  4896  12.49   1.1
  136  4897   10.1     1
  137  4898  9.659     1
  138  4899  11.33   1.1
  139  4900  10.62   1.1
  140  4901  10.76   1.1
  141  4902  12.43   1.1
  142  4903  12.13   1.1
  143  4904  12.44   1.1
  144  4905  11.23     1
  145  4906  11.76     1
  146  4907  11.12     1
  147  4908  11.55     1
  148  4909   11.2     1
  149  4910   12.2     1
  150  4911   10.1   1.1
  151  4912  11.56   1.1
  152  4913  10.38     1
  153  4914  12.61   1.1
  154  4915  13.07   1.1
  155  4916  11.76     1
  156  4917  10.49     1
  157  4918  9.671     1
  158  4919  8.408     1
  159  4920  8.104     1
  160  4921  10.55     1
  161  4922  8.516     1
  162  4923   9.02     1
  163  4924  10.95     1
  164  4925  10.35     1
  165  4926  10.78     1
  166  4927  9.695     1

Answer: 0.6 AA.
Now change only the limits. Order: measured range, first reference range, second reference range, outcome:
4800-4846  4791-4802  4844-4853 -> -0.4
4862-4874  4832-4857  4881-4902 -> 0.8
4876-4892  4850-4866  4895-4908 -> 1.2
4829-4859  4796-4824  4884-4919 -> 0.7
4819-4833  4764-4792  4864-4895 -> -0.7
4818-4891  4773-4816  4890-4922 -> 3.9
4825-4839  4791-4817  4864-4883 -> -0.4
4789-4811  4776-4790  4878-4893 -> 0.2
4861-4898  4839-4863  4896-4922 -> 2.2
